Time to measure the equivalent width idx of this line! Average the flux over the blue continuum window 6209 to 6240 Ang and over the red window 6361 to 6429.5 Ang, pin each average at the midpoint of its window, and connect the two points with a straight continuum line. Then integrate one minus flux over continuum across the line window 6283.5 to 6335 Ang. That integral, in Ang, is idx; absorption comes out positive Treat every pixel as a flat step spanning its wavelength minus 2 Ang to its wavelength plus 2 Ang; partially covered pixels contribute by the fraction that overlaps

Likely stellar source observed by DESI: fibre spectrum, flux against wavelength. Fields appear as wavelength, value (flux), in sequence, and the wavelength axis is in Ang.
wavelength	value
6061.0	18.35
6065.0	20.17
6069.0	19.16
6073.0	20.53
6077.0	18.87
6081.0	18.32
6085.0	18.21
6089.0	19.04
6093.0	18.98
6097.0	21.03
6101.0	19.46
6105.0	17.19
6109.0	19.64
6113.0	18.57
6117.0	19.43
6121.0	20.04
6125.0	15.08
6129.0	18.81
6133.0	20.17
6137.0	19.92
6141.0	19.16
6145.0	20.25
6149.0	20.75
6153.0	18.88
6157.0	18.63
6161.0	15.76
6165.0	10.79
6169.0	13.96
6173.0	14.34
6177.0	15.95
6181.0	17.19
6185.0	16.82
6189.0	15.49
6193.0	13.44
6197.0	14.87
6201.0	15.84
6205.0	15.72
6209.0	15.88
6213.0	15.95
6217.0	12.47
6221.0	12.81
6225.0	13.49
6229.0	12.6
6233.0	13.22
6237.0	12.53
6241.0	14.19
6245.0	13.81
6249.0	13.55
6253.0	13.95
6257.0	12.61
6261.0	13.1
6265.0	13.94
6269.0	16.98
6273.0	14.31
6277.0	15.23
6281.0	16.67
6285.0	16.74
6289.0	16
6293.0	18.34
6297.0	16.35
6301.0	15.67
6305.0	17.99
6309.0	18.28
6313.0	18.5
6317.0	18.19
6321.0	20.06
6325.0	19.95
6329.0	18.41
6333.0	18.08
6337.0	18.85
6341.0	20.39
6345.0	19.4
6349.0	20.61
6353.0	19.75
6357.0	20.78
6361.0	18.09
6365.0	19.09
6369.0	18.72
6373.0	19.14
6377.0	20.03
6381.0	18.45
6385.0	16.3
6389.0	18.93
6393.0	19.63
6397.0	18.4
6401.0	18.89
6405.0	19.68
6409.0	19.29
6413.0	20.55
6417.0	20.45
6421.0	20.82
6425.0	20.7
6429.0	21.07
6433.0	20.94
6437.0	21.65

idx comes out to -4.69 Ang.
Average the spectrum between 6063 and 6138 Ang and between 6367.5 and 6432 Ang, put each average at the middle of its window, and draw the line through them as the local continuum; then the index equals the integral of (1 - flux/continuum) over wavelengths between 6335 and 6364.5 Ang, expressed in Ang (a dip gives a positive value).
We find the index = -0.40 Ang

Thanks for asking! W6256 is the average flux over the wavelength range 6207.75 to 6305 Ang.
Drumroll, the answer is 14.7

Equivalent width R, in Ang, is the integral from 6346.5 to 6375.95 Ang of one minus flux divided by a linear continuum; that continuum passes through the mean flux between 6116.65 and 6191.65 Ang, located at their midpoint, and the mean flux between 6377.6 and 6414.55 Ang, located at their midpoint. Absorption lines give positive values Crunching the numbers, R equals -1.2 Ang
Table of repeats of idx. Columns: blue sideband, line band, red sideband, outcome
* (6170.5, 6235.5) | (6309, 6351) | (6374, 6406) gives -4.1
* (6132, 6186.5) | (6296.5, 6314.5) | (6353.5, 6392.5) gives 1.0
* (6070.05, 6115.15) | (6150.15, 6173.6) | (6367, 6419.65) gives 4.2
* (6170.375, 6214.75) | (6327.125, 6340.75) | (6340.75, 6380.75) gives 0.1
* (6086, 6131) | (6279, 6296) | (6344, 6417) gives 2.0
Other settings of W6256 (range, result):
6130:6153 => 19.9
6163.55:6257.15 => 14.3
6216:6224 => 12.8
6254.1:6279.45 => 14.4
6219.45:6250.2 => 13.3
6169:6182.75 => 15.5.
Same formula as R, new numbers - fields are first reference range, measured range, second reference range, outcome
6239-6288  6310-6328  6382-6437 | -2.7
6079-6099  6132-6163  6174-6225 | -3.9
